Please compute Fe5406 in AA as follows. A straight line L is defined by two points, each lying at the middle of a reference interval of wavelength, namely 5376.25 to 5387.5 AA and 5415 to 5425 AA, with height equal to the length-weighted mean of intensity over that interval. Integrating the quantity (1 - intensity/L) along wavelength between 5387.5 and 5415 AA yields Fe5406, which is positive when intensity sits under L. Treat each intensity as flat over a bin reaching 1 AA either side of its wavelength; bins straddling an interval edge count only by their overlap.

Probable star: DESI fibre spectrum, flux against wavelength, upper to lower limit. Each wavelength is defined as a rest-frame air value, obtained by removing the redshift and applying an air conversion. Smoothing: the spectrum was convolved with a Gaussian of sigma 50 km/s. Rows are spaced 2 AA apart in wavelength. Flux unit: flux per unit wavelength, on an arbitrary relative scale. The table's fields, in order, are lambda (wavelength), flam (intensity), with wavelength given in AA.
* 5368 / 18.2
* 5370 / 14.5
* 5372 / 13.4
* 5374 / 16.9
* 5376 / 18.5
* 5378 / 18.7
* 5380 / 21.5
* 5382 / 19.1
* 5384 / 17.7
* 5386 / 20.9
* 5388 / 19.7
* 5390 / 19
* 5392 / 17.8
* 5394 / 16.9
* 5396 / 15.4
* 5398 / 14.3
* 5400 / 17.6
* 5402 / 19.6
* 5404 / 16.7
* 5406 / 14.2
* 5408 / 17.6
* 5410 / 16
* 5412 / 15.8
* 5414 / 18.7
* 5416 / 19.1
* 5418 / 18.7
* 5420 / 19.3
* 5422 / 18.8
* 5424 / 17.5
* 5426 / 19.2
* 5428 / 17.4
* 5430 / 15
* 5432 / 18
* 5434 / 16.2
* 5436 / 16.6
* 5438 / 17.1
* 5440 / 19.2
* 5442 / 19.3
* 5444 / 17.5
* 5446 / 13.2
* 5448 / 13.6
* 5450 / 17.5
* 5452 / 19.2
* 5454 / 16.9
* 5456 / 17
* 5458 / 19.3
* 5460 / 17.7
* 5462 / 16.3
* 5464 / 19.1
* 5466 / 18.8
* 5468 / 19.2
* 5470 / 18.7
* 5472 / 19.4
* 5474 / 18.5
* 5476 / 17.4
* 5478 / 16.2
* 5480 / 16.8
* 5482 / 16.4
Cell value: 2.9 AA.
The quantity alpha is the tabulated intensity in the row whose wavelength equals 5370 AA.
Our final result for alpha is 14.5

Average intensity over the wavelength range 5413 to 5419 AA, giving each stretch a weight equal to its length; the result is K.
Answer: 18.8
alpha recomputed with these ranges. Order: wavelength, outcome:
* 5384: 17.7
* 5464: 19.1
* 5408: 17.6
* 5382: 19.1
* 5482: 16.4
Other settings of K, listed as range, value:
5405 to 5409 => 15.9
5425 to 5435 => 17.2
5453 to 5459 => 17.7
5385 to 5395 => 18.9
